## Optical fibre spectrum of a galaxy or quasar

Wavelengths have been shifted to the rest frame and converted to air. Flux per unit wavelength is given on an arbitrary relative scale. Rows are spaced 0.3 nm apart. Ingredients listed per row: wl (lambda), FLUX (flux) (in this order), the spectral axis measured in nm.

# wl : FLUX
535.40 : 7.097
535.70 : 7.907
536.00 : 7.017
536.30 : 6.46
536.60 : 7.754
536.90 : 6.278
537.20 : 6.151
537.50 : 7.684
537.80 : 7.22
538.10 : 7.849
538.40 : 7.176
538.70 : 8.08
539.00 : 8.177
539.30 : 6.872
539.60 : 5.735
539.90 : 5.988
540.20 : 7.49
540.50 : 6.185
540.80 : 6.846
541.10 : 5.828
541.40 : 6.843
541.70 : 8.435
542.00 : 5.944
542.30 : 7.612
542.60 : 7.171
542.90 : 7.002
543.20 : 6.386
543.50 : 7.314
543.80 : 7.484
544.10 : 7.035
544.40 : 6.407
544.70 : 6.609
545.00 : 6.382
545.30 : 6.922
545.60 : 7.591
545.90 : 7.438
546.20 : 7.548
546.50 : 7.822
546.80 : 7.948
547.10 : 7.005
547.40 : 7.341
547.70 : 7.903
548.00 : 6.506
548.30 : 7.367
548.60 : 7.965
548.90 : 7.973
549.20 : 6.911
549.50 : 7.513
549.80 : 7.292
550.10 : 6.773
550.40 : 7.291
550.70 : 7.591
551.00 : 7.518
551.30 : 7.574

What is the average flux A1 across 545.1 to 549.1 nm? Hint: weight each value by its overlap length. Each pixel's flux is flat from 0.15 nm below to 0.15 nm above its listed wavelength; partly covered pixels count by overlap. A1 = 7.47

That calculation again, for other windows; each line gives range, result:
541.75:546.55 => 7.05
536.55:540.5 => 7.06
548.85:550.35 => 7.25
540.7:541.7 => 6.78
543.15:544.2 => 7.12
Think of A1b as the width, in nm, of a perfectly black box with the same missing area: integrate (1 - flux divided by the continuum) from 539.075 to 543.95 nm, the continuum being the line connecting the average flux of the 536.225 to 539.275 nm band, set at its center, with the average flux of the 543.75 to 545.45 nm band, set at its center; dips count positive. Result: 0.11 nm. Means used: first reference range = 7.29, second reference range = 6.77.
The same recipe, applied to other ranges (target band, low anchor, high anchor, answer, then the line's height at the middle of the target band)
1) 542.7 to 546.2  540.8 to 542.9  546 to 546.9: 0.20 nm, 7.41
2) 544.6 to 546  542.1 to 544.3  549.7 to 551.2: 0.03 nm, 7.16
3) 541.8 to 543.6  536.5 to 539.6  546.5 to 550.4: 0.09 nm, 7.31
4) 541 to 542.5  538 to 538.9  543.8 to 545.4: 0.04 nm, 7.19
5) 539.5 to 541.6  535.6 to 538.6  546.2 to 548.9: 0.23 nm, 7.27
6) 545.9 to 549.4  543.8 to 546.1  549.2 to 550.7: -0.19 nm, 7.1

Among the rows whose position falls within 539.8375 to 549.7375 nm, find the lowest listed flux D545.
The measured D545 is 5.828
